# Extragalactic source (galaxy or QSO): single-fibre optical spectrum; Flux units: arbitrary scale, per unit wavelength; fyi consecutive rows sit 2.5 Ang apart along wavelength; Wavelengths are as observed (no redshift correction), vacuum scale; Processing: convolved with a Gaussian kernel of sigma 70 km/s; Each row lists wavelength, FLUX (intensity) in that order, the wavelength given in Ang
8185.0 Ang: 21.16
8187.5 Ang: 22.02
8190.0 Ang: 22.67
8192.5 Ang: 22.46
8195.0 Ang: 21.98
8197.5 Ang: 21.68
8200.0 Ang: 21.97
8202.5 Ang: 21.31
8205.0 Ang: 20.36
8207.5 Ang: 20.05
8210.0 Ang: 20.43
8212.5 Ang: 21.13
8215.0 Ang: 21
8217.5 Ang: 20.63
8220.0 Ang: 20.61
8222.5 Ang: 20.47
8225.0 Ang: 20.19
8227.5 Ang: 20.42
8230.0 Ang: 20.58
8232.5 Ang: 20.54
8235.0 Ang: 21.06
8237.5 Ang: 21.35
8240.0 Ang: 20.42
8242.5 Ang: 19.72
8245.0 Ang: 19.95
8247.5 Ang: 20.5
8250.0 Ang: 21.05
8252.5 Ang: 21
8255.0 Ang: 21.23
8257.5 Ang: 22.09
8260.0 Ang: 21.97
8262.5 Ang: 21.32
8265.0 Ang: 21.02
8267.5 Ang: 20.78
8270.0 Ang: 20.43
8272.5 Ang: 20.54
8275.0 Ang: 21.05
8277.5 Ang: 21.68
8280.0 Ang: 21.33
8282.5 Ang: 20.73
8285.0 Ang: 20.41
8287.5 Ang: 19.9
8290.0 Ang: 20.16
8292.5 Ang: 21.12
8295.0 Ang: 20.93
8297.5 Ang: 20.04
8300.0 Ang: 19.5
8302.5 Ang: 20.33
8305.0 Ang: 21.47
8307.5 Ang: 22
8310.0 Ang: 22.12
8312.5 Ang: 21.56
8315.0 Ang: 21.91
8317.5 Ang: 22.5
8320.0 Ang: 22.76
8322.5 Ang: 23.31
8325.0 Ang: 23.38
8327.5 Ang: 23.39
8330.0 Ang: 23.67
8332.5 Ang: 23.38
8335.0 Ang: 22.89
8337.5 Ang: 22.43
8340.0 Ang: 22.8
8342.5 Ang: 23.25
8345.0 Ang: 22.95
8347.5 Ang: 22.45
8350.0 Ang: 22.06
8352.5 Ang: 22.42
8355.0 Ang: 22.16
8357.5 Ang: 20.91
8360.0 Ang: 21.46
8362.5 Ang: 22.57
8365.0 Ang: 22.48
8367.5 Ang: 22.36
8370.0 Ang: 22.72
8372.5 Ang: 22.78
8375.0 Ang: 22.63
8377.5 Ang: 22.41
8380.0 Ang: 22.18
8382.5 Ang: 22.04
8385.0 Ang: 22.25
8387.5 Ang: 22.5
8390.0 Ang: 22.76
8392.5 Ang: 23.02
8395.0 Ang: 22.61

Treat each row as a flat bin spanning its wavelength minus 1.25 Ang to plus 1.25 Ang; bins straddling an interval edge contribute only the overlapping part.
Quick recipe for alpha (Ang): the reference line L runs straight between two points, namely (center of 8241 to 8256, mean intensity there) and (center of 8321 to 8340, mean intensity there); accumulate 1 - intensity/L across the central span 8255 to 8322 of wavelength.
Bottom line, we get 2.02 Ang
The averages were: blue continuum 20.6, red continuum 23.2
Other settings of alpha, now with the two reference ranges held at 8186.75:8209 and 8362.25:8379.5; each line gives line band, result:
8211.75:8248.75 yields 2.05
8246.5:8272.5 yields 0.96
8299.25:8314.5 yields 0.65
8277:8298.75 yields 1.40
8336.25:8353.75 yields -0.17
